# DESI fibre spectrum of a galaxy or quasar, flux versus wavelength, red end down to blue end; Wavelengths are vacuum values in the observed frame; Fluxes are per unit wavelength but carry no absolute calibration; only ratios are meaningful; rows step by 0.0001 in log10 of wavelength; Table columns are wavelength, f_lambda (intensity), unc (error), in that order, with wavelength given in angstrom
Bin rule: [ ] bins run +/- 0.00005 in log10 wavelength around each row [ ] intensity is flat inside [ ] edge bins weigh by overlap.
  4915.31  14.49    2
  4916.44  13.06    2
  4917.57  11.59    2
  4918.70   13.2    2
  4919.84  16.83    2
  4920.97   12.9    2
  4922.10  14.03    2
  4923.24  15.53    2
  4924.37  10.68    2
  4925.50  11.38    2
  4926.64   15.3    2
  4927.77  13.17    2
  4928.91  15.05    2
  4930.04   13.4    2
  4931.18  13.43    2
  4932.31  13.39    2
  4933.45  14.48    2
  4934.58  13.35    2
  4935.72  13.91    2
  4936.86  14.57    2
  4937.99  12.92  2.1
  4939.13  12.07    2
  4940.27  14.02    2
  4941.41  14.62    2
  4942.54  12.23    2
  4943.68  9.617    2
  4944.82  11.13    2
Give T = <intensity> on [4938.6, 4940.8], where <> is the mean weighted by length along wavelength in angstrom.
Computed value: 13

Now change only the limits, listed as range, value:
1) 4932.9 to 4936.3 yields 13.9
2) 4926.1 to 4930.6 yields 14.2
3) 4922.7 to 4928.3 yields 13.2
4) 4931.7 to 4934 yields 13.9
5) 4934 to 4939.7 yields 13.4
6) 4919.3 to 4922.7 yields 14.6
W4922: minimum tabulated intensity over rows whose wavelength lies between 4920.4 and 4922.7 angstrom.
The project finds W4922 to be 12.9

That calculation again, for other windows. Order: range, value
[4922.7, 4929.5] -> 10.68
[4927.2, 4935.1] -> 13.17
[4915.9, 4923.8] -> 11.59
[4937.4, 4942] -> 12.07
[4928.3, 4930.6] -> 13.4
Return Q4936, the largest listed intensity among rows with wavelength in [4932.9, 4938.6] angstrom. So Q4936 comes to 14.57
